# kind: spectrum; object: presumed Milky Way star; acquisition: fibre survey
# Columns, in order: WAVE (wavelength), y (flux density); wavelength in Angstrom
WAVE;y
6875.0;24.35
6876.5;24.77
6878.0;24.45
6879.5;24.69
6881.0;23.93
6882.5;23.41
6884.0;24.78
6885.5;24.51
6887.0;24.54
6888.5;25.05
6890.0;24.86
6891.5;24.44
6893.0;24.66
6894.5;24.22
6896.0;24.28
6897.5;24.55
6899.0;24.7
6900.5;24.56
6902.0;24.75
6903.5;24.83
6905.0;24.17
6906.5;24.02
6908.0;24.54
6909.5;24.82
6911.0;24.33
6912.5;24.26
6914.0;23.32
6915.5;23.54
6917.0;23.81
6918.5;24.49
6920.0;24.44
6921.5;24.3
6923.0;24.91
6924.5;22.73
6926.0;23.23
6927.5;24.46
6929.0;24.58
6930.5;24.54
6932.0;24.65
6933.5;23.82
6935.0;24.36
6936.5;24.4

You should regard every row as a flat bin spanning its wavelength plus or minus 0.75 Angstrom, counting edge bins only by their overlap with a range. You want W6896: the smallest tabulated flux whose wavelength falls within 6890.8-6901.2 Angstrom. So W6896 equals 24.22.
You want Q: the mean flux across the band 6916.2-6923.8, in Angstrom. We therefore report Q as 24.4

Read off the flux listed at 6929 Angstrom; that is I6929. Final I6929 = 24.58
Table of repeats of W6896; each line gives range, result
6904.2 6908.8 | 24.02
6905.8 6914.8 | 23.32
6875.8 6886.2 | 23.41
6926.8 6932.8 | 24.46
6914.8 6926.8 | 22.73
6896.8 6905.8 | 24.17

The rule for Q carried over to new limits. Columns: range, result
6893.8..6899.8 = 24.4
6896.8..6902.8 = 24.6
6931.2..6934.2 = 24.2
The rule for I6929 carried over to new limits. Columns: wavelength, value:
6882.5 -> 23.41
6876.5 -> 24.77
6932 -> 24.65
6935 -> 24.36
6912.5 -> 24.26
